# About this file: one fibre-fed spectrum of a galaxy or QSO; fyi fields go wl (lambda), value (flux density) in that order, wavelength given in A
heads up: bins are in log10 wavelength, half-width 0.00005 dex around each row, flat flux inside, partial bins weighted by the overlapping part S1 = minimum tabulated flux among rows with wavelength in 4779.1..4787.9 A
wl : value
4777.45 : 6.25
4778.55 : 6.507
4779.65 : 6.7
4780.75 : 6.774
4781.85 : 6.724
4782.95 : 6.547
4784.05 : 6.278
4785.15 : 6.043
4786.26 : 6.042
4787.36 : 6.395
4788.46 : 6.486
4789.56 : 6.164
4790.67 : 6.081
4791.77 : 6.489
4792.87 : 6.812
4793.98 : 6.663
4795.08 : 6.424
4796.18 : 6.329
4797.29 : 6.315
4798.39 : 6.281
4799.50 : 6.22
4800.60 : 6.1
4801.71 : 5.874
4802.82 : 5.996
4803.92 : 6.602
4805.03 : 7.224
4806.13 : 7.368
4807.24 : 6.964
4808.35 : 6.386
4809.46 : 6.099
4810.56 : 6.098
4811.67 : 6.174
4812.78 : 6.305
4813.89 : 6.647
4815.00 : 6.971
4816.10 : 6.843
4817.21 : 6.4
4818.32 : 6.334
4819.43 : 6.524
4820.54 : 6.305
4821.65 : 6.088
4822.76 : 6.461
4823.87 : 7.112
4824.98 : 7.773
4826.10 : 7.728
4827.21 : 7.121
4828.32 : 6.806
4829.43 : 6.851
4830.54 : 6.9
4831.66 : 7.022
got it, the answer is 6.042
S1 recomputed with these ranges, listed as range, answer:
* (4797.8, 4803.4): 5.874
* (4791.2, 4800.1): 6.22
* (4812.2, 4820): 6.305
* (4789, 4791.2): 6.081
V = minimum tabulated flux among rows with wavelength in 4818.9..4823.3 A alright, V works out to 6.088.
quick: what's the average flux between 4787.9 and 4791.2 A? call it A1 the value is 6.24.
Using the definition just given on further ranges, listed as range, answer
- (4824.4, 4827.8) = 7.52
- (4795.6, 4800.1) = 6.29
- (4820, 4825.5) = 6.74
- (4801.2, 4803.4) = 5.95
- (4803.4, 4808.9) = 6.91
